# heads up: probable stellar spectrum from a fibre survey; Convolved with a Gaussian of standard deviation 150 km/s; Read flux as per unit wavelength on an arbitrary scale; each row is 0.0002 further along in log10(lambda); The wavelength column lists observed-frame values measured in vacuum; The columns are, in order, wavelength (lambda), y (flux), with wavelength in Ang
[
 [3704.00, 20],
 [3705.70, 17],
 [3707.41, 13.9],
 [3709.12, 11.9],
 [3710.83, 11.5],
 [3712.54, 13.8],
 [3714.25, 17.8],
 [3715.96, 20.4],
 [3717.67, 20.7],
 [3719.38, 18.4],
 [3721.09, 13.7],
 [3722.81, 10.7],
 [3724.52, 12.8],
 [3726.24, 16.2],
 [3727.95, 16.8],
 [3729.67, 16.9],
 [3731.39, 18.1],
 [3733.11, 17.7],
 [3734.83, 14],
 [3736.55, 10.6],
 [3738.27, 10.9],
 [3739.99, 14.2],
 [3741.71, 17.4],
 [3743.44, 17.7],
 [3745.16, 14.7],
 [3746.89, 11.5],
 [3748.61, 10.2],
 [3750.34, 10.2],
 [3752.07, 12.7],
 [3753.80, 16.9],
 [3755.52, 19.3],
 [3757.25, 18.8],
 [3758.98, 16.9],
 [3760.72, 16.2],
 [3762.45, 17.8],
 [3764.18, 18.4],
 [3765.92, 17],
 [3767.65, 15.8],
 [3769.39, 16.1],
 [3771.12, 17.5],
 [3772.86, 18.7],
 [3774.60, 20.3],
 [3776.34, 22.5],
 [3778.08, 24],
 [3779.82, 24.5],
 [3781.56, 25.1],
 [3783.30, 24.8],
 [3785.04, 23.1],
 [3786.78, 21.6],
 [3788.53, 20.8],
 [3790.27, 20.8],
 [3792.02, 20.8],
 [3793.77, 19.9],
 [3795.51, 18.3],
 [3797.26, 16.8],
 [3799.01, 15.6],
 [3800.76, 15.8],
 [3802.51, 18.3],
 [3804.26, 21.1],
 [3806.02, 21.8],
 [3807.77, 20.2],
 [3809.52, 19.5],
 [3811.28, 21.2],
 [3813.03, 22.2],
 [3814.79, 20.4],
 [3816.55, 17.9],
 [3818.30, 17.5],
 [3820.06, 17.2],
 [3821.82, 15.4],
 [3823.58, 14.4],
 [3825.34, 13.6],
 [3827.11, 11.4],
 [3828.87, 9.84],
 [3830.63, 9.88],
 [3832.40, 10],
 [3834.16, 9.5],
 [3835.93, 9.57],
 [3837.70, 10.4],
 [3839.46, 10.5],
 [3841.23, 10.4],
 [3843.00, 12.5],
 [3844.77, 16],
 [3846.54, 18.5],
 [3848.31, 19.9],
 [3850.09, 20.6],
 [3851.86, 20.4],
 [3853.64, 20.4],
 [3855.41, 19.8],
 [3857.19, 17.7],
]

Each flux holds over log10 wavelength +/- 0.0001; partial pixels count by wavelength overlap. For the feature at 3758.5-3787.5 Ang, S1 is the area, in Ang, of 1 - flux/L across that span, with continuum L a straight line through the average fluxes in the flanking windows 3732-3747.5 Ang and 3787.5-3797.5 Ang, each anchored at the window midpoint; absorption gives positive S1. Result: -3.56 Ang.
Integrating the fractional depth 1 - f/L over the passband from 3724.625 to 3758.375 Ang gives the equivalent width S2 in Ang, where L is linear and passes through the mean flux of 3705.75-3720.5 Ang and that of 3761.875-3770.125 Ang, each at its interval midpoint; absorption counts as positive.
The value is 3.3 Ang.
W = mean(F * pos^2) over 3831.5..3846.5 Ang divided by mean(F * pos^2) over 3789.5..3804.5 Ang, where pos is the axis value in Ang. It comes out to 0.64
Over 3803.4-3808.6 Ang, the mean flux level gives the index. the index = 21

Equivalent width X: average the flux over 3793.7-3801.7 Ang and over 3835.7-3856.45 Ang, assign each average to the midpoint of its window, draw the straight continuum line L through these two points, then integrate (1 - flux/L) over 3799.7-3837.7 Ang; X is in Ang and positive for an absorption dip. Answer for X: 1.7 Ang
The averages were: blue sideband 17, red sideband 16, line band 15.9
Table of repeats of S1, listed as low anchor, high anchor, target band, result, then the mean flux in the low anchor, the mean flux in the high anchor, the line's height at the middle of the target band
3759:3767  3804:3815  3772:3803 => -2.56 Ang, 17.3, 20.9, 19.2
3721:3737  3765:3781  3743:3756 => 2.48 Ang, 14.9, 19.7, 17.1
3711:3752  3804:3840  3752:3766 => -2.17 Ang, 14.9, 15.3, 15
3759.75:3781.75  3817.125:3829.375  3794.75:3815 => -3.98 Ang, 19.3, 14.4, 16.1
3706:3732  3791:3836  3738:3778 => -0.97 Ang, 15.6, 16.6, 16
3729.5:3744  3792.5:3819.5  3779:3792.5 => -3.62 Ang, 15.1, 19.1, 17.9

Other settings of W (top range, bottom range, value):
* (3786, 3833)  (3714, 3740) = 1.17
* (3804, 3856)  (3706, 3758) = 1.12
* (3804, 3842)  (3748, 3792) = 0.82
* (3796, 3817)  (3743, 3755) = 1.48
